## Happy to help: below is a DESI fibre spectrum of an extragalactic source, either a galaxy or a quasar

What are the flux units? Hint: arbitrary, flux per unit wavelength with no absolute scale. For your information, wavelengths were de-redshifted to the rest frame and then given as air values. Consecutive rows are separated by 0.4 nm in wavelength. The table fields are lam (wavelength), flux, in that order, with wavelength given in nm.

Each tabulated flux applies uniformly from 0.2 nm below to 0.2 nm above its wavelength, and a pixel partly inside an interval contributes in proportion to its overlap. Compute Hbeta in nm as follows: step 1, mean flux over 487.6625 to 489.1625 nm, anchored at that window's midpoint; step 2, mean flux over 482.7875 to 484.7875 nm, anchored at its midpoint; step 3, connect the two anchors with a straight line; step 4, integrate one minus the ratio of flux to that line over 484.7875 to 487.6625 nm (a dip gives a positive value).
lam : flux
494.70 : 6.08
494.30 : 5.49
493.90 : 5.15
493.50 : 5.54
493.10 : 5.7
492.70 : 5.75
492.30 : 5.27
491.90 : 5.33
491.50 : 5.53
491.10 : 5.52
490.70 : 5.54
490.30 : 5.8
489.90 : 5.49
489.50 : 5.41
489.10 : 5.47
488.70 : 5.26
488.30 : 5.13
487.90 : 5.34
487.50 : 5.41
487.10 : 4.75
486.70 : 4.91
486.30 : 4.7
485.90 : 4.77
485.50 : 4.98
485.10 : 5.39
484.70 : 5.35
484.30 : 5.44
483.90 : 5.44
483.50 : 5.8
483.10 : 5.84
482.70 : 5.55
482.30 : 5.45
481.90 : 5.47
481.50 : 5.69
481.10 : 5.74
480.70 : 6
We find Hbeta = 0.23 nm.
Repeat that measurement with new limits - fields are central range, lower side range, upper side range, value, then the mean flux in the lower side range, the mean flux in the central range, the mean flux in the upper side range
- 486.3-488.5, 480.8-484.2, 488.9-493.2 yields 0.20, 5.63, 5.07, 5.52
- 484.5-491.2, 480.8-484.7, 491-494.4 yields 0.35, 5.6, 5.24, 5.47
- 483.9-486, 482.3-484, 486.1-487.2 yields -0.01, 5.65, 5.23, 4.79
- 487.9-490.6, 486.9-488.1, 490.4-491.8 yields -0.04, 5.17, 5.42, 5.54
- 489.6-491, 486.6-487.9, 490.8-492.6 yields -0.07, 5.08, 5.59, 5.44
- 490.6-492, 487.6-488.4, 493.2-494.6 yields -0.03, 5.27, 5.49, 5.46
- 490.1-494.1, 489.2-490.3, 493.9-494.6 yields -0.01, 5.52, 5.51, 5.48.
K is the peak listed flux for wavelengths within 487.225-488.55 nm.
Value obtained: 5.41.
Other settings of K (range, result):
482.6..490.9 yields 5.84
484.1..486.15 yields 5.44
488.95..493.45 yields 5.8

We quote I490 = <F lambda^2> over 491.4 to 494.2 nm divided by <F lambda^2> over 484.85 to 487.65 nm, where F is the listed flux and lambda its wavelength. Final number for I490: 1.1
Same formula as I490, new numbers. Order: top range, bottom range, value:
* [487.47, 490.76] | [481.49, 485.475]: 1.01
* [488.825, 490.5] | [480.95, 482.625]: 1.02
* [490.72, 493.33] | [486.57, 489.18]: 1.08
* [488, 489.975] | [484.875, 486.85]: 1.09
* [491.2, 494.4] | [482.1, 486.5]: 1.06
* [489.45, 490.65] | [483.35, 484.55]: 1.03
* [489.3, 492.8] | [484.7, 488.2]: 1.11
